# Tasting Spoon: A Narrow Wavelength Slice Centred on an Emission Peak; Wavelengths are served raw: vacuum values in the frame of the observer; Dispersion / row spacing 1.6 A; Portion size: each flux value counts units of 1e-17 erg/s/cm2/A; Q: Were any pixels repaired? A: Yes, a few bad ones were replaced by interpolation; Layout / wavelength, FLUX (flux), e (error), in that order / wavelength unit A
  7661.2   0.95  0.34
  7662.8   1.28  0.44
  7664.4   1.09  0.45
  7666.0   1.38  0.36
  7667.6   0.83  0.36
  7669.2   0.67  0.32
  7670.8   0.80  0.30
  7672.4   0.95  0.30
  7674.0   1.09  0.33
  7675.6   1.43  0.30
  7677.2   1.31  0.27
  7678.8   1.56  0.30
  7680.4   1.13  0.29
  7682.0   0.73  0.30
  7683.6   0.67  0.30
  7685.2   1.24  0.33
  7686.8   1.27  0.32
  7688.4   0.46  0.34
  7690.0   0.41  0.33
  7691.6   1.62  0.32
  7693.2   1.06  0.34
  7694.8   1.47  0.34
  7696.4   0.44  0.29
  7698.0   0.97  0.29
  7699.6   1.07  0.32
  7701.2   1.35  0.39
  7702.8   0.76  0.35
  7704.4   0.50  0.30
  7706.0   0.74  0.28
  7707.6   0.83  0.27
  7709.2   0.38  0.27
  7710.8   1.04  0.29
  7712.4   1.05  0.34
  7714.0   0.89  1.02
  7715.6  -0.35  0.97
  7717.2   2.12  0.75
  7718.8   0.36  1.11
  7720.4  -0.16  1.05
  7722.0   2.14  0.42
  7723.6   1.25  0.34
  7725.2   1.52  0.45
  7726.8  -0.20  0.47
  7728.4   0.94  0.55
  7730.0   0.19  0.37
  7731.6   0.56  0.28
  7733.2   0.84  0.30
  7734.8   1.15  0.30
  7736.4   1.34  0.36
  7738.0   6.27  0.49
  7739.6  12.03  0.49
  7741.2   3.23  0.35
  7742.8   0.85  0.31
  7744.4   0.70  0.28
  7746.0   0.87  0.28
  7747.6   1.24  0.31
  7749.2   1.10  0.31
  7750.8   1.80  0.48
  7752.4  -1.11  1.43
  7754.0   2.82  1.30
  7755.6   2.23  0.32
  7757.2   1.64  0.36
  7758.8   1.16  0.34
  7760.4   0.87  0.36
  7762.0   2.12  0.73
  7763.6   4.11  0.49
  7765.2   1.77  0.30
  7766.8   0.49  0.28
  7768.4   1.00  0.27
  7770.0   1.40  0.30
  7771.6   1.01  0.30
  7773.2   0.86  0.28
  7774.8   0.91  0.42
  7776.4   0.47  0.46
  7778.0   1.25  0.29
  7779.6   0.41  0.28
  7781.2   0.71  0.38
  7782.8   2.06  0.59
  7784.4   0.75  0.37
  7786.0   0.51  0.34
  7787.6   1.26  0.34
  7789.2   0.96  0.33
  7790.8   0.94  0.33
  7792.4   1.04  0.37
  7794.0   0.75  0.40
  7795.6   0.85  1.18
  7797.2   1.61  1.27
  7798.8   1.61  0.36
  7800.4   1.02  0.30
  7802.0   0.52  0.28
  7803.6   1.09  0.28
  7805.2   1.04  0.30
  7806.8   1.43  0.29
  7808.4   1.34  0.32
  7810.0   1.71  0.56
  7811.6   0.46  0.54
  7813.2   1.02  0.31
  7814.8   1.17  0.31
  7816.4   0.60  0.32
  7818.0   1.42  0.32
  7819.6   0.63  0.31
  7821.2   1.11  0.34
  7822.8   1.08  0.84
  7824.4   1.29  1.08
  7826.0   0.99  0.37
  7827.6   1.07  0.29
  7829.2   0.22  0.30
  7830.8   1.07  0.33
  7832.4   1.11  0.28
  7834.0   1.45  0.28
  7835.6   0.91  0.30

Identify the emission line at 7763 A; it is [N II]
